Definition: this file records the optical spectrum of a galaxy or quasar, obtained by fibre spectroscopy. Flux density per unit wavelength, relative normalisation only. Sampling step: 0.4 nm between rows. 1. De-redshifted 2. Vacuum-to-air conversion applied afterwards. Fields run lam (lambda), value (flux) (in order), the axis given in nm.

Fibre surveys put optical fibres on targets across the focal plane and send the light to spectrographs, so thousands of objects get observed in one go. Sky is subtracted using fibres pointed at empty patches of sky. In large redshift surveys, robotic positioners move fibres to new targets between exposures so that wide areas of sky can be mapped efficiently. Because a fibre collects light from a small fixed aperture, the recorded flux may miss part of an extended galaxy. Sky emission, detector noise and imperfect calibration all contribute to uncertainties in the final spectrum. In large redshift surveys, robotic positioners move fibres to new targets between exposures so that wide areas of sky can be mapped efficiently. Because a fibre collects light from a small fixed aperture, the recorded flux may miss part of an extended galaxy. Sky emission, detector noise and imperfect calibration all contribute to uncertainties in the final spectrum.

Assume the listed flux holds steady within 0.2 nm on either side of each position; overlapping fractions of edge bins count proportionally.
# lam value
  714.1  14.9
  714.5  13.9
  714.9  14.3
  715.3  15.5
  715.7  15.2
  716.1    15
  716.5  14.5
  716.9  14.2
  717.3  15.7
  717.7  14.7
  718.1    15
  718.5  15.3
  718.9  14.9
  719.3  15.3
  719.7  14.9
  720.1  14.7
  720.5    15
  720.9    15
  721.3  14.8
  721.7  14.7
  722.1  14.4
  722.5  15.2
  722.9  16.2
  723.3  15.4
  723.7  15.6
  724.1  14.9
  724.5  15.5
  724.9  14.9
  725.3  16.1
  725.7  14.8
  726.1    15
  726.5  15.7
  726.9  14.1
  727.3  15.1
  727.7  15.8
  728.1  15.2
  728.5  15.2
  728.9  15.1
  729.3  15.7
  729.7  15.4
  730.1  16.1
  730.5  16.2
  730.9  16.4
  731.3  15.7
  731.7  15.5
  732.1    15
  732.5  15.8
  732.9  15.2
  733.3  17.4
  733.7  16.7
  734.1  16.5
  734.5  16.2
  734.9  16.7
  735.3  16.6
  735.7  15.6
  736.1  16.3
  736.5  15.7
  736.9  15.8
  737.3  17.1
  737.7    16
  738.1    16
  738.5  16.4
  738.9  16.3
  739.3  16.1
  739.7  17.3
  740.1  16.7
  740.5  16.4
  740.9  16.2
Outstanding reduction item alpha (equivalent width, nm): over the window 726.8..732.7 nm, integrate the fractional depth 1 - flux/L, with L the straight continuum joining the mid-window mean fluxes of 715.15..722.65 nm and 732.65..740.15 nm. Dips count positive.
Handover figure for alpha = 0.111 nm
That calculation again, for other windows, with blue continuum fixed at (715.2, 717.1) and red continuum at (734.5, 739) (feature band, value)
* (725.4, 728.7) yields 0.09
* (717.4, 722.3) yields 0.06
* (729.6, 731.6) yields -0.02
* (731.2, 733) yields 0.05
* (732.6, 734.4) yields -0.04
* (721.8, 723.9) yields 0.00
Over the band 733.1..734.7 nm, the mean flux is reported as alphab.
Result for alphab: 16.7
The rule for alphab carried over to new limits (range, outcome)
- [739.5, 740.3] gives 17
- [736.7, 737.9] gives 16.3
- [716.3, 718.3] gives 14.8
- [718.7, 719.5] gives 15.1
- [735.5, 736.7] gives 15.9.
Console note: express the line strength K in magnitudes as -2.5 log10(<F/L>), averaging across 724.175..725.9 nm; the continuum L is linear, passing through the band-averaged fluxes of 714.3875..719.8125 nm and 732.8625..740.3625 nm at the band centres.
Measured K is 0.01 mag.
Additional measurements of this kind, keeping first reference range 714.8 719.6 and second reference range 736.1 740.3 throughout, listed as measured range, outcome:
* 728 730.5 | 0.02 mag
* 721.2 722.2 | 0.05 mag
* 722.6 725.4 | 0.00 mag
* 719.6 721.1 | 0.02 mag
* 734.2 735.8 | -0.01 mag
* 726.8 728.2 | 0.04 mag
